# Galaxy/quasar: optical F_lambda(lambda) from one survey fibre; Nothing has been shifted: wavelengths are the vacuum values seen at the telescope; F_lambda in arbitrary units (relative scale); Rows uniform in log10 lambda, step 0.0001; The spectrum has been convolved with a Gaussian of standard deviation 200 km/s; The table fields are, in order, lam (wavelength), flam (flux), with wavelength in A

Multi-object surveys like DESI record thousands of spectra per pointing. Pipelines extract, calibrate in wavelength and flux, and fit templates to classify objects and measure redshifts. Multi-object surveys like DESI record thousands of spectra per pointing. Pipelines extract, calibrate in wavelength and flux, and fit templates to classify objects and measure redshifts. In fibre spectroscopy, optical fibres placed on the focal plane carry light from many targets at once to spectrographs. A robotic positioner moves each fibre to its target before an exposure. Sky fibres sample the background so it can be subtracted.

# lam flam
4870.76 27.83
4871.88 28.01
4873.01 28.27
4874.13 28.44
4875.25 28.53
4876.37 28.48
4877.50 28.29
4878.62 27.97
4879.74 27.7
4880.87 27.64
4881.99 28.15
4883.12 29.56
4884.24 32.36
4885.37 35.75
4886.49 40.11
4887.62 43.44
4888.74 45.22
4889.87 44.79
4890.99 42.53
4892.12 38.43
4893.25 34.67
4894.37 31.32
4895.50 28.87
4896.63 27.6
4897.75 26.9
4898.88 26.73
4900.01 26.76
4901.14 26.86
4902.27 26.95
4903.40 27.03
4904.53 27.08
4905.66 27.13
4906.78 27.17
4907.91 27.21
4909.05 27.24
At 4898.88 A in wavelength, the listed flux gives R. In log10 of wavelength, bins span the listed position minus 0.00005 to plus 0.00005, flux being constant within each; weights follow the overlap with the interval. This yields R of 26.73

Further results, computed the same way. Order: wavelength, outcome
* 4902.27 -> 26.95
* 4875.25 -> 28.53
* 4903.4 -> 27.03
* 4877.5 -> 28.29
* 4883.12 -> 29.56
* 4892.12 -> 38.43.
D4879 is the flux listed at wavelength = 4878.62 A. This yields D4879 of 27.97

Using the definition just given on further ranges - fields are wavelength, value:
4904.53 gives 27.08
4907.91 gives 27.21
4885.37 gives 35.75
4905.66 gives 27.13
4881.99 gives 28.15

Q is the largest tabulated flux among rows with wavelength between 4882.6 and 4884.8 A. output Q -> 32.36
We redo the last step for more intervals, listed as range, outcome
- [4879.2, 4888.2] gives 43.44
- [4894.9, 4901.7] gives 28.87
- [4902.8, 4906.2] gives 27.13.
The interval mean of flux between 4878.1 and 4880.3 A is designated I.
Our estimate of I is 27.9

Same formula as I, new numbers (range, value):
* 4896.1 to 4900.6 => 27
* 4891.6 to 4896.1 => 33.2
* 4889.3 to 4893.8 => 40.1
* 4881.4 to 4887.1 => 33.2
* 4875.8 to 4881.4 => 28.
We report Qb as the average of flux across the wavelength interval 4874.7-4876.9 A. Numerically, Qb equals 28.5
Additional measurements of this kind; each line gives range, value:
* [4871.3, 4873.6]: 28.1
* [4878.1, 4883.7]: 28.2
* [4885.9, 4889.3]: 42.9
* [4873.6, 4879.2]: 28.4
